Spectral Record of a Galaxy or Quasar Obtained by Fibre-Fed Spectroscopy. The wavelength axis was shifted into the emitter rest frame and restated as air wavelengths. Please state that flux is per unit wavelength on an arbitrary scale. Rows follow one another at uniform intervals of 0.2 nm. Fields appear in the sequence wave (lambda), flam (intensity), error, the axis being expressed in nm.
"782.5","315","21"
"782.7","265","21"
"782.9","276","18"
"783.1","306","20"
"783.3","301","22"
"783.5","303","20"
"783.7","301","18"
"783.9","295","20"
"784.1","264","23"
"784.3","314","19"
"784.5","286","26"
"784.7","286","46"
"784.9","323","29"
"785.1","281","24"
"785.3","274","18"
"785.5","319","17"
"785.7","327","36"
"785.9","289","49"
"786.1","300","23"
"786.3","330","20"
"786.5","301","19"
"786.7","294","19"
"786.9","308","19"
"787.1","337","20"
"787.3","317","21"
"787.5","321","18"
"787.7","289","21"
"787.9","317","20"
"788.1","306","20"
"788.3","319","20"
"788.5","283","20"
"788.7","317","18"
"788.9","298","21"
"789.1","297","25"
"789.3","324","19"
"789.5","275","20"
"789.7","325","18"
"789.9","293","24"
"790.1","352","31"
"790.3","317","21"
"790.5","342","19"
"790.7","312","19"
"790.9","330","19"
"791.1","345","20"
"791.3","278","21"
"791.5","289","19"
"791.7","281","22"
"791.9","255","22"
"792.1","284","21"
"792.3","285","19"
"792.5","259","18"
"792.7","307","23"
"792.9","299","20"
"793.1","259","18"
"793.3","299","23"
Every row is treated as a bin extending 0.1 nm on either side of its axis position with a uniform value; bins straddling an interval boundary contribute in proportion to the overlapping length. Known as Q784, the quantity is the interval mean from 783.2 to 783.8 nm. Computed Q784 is 302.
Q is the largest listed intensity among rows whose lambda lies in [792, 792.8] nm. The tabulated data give 307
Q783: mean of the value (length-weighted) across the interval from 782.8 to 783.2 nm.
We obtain 291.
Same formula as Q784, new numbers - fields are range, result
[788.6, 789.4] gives 309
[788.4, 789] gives 299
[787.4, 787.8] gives 305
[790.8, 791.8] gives 305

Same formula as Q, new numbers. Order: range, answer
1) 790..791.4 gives 352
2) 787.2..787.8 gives 321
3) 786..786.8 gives 330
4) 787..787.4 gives 337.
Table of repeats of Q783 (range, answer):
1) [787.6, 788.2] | 304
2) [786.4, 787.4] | 311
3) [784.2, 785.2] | 298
